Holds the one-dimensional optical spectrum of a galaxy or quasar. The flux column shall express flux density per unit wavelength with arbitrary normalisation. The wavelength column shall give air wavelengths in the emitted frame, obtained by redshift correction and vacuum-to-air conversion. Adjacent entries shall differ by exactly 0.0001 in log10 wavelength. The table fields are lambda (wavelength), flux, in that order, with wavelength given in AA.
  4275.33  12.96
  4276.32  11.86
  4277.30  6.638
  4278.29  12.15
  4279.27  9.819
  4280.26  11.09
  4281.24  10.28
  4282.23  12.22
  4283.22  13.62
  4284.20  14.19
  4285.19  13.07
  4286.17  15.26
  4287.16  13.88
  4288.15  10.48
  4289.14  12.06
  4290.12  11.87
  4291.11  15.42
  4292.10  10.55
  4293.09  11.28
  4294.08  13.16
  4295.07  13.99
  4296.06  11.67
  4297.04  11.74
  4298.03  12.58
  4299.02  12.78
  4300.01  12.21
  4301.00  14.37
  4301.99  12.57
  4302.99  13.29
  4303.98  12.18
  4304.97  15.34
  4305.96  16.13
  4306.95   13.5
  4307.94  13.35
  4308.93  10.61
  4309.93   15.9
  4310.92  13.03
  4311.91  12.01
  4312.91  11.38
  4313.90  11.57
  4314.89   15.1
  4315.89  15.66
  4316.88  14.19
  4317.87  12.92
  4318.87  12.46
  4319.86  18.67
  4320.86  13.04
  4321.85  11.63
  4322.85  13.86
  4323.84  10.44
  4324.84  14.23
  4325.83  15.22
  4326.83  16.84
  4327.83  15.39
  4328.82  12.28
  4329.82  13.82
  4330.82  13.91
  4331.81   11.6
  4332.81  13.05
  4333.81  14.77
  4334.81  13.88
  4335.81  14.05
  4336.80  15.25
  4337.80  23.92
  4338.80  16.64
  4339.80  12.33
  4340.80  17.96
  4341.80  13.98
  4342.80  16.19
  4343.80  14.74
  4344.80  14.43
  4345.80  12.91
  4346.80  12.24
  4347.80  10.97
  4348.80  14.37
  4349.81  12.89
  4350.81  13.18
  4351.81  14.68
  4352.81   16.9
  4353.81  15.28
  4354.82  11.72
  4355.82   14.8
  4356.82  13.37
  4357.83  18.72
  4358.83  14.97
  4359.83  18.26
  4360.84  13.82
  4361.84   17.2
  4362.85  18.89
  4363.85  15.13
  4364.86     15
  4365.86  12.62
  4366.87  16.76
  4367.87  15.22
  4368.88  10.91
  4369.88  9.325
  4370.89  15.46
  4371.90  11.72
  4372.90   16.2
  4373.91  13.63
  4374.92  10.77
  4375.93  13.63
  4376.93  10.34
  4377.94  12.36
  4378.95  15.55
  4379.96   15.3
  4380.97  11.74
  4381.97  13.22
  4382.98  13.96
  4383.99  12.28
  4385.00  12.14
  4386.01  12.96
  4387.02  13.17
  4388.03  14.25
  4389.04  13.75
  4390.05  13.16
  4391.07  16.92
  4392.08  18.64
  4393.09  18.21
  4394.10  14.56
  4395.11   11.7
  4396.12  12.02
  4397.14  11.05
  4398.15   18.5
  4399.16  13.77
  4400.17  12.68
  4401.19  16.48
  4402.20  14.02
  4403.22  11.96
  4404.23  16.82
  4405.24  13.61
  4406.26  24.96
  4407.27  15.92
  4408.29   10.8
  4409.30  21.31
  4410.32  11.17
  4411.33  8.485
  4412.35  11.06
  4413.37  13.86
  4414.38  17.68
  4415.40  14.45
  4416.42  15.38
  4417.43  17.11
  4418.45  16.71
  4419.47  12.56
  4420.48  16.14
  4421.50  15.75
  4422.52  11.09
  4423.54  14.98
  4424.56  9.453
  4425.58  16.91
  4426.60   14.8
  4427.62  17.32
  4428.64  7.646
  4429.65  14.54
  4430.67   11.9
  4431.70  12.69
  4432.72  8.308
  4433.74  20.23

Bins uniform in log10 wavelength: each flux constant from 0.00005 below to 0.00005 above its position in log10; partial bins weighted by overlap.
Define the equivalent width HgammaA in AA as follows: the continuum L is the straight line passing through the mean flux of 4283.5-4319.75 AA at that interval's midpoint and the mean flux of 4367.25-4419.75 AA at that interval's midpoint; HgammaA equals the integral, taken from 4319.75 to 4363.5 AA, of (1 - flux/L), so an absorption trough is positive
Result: -3.5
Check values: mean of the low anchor 13.2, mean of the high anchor 14.1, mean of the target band 14.7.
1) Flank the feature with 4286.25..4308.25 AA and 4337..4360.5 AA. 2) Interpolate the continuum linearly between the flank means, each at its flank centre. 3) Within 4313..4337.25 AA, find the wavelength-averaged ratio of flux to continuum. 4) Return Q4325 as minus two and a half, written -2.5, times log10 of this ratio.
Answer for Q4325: 0.02 mag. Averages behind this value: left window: 13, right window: 15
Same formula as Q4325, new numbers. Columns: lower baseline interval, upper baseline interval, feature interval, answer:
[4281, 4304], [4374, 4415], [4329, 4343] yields -0.13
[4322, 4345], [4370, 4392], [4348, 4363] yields -0.07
